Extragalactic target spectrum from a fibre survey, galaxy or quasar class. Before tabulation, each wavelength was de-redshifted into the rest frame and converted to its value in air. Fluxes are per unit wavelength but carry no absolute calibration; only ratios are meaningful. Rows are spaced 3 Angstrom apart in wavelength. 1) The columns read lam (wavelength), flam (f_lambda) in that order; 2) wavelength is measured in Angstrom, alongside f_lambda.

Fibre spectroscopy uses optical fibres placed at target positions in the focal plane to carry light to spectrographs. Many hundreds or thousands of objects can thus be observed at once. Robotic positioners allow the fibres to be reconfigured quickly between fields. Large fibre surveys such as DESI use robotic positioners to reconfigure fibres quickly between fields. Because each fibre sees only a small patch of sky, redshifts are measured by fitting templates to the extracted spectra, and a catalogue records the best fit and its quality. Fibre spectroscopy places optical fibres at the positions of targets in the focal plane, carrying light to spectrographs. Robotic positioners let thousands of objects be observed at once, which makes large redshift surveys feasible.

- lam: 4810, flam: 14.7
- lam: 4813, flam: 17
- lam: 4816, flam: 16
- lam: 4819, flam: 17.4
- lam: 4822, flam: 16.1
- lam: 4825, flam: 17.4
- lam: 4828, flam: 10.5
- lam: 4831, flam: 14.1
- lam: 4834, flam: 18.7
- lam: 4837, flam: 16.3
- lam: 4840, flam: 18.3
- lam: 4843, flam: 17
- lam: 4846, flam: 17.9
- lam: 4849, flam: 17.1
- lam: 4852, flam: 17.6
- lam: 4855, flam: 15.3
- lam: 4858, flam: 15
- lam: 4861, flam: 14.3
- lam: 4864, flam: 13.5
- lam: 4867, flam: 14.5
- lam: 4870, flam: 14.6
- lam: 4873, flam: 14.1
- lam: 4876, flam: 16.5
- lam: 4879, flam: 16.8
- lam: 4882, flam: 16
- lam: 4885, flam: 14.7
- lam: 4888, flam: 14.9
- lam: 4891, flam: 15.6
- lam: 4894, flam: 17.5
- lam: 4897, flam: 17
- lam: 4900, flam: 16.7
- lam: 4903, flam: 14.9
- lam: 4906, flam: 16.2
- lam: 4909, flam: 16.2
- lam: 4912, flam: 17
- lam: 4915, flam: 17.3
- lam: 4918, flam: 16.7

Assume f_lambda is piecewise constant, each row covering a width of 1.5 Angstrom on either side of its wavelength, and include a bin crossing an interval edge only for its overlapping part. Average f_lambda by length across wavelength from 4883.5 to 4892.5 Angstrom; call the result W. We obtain 15.1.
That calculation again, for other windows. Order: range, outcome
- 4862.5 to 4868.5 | 14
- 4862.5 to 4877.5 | 14.6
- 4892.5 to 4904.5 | 16.5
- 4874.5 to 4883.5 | 16.4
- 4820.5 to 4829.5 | 14.7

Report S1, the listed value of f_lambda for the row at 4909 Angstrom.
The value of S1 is 16.2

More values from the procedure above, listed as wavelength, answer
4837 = 16.3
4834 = 18.7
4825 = 17.4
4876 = 16.5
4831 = 14.1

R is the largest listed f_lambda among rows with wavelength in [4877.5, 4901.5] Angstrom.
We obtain 17.5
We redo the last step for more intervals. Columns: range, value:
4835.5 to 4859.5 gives 18.3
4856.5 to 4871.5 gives 15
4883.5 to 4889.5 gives 14.9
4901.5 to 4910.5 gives 16.2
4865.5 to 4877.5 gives 16.5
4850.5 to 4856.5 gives 17.6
